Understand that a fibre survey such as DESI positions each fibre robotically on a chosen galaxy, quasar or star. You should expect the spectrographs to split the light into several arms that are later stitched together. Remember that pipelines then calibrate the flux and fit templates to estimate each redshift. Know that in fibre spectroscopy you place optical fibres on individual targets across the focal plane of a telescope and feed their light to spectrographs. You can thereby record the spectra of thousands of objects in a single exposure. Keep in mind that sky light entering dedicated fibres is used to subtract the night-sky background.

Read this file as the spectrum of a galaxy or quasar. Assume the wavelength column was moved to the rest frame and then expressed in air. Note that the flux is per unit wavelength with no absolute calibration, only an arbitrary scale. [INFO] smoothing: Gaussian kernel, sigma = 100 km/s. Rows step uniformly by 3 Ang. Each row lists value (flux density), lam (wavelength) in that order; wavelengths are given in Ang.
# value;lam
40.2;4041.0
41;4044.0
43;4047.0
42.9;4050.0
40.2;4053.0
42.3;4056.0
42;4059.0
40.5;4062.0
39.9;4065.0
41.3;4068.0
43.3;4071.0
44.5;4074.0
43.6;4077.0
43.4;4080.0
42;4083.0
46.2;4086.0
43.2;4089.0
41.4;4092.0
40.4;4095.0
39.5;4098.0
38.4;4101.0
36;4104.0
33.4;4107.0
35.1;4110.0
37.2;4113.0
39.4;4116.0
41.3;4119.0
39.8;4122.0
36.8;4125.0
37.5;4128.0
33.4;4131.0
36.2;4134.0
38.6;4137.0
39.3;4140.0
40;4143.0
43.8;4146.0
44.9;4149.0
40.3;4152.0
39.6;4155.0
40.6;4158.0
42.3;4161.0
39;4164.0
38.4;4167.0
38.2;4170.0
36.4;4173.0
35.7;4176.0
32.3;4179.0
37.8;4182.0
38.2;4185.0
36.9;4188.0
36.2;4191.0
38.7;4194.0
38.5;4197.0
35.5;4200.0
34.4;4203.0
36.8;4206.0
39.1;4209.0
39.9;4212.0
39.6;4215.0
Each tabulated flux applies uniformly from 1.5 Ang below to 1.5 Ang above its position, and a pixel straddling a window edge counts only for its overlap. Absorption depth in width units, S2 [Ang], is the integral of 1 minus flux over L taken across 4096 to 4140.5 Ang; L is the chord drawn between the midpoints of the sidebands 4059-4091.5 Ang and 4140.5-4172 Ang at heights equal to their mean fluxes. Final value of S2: 4.4 Ang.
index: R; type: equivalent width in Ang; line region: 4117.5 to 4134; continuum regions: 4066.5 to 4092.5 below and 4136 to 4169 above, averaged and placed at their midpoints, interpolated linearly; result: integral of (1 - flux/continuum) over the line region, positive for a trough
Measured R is 1.6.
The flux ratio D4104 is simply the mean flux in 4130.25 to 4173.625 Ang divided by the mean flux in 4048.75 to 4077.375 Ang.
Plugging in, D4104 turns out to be 0.9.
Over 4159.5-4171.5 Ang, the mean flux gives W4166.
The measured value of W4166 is 39.5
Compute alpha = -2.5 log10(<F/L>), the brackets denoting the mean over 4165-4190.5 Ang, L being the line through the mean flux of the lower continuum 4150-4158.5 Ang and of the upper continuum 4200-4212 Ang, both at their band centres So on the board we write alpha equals 0.06 mag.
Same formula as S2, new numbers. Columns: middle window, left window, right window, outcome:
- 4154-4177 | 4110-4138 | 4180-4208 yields -1.0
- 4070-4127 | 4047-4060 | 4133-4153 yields 1.5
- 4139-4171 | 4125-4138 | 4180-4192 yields -3.4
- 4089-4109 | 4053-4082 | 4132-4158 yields 1.4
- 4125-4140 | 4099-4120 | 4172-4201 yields 0.1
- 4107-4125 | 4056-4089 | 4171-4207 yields 1.1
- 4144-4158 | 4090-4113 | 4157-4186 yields -1.5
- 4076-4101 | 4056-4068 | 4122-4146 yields -1.4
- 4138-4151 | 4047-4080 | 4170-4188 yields -1.3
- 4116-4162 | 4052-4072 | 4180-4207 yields -1.0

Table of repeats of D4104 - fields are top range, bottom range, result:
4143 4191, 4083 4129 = 0.99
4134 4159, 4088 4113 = 1.06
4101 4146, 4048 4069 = 0.91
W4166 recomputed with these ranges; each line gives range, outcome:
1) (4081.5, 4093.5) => 43.2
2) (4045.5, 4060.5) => 42.1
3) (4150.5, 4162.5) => 40.7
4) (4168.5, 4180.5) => 35.6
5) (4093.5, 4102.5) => 39.4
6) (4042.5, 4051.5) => 42.3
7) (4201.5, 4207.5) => 35.6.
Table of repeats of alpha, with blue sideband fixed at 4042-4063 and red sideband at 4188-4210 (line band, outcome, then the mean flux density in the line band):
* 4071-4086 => -0.07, 43.6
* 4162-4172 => -0.02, 38.6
